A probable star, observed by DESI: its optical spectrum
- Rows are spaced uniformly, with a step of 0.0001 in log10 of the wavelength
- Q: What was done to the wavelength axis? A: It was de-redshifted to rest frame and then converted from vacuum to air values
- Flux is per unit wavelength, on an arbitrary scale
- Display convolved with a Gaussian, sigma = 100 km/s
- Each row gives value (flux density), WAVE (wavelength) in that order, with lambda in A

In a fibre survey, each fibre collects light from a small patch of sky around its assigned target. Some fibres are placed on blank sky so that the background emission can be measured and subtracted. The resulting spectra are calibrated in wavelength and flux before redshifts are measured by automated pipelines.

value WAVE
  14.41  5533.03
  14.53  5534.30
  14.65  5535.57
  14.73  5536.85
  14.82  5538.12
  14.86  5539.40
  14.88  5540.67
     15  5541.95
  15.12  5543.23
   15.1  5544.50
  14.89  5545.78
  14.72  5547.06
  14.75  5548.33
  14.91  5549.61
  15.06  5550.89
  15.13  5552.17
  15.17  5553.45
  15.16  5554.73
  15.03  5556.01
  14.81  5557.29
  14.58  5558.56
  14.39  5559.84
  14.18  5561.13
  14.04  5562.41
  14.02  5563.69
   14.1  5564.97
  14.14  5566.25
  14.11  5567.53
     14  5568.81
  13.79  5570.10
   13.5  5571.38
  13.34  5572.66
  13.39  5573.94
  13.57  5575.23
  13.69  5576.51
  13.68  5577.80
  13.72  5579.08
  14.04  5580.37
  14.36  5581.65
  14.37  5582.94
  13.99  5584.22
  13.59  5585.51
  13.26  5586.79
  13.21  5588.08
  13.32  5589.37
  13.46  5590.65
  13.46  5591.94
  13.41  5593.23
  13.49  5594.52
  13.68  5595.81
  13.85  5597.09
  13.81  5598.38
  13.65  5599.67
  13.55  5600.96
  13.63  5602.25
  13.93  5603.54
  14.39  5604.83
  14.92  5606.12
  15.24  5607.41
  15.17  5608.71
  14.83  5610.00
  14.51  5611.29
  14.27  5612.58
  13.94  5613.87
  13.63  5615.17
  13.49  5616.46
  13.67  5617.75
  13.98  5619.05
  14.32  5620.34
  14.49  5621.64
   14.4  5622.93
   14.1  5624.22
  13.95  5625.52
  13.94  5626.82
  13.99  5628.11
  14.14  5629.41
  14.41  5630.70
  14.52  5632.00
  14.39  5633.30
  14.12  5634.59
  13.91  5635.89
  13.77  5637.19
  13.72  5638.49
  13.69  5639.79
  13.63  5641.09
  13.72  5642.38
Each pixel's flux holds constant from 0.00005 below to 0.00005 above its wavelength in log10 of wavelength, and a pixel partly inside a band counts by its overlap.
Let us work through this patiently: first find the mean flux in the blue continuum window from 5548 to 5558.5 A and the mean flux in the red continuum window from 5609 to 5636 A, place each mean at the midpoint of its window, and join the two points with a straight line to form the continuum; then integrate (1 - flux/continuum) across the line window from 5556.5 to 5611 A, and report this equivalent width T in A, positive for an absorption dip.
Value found 2.5 A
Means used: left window 15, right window 14.2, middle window 14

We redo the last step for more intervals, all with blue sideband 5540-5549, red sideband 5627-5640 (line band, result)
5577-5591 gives 0.8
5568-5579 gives 0.8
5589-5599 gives 0.6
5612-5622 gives 0.2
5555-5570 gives 0.5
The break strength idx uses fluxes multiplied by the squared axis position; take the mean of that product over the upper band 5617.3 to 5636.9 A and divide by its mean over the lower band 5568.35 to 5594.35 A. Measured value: 1.1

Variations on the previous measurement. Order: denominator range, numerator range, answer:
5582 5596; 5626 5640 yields 1.05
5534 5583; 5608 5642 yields 1.00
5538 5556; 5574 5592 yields 0.93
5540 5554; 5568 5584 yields 0.93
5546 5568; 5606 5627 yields 1.00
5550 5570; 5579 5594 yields 0.95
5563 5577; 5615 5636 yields 1.04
